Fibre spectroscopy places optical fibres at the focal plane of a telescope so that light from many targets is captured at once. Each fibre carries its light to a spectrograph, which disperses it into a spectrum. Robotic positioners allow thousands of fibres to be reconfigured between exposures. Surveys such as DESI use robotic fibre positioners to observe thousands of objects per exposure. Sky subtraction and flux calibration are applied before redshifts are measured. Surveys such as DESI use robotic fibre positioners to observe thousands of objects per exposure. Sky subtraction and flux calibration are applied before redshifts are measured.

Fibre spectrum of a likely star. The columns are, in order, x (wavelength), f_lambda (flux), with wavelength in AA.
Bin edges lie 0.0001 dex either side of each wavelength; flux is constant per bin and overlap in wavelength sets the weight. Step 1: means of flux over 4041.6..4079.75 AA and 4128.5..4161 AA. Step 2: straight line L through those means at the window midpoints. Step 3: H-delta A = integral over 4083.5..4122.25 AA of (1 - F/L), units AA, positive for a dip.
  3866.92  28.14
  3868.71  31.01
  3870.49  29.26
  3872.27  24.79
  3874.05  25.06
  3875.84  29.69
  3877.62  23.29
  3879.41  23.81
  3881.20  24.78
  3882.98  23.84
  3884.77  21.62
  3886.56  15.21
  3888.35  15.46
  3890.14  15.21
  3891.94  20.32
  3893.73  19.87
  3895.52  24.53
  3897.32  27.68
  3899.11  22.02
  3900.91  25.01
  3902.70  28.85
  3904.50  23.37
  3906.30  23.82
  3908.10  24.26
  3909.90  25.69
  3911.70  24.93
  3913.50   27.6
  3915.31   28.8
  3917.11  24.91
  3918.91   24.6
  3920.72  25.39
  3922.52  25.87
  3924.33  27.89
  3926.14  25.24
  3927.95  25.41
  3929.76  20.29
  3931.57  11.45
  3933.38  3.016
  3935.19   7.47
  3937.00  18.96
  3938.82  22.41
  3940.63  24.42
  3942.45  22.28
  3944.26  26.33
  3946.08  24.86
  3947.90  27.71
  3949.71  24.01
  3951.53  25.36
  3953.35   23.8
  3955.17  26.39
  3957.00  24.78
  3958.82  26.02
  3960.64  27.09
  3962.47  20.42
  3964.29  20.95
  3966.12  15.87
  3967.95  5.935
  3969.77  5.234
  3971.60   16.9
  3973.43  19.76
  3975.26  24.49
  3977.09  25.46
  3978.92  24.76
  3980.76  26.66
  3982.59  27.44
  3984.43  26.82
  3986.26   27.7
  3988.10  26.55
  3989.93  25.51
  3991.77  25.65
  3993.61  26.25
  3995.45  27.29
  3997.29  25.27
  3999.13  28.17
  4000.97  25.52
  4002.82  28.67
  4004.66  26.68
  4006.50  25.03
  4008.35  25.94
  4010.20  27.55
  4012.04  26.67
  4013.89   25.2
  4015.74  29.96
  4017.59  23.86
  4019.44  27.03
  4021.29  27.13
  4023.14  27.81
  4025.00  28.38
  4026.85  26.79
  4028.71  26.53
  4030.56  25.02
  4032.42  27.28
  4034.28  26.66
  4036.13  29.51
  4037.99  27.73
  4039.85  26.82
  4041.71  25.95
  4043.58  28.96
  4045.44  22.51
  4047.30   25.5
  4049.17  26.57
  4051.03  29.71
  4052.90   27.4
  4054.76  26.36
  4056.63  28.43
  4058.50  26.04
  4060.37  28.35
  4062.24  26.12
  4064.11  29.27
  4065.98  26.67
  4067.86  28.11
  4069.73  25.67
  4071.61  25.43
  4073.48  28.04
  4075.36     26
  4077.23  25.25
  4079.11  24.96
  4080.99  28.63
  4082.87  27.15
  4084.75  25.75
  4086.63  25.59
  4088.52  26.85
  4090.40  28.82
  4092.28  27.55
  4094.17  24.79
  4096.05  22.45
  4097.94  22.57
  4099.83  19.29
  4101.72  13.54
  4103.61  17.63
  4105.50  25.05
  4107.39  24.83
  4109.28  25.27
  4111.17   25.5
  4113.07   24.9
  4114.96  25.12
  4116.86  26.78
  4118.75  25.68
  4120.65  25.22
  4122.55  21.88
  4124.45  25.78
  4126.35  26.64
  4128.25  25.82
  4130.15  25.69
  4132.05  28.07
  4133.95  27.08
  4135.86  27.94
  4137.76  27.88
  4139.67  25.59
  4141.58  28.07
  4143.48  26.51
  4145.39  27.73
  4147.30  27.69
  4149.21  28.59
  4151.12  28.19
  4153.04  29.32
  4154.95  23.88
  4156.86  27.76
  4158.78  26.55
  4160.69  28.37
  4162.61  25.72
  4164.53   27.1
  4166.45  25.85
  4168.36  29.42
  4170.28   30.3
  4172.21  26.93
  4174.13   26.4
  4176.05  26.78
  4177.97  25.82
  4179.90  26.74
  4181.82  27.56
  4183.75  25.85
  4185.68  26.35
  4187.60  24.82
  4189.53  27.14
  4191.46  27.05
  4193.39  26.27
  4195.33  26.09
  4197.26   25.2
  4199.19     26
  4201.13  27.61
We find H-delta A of 4.1 AA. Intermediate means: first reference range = 26.8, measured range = 24.1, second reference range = 27.3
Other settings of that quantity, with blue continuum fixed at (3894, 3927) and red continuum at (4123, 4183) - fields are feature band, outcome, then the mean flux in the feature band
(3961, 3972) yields 4.7 AA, 14.7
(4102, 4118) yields 1.7 AA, 24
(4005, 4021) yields -0.2 AA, 26.4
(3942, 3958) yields 0.4 AA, 25.1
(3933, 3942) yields 3.3 AA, 16.3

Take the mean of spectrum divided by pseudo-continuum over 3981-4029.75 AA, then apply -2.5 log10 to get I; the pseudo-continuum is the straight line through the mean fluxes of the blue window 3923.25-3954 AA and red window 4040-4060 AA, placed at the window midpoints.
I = -0.09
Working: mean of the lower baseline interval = 21.2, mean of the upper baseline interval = 26.8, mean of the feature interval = 26.7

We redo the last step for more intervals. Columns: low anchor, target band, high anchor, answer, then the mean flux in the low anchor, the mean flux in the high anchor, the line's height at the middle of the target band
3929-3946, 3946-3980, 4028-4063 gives -0.09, 17.7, 26.9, 19.9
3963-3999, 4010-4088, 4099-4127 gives -0.17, 22.5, 23.5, 23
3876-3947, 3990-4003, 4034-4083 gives -0.06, 22.4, 27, 25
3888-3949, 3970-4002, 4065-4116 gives -0.06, 22.6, 24.9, 23.5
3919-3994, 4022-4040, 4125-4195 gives -0.14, 22.2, 27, 23.9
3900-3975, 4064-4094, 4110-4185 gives -0.06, 22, 26.7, 25.2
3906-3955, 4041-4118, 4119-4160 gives 0.00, 22.9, 26.8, 25.6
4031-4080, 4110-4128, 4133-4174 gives 0.08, 26.9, 27.4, 27.2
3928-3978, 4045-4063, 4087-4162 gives -0.15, 20.2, 25.6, 23.3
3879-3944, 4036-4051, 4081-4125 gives -0.13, 22.1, 24.3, 23.7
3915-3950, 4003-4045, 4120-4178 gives -0.12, 21.9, 27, 24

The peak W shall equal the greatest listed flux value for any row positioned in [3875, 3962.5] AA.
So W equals 29.69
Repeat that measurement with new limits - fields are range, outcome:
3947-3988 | 27.71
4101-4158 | 29.32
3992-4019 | 29.96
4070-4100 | 28.82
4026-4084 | 29.71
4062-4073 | 29.27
